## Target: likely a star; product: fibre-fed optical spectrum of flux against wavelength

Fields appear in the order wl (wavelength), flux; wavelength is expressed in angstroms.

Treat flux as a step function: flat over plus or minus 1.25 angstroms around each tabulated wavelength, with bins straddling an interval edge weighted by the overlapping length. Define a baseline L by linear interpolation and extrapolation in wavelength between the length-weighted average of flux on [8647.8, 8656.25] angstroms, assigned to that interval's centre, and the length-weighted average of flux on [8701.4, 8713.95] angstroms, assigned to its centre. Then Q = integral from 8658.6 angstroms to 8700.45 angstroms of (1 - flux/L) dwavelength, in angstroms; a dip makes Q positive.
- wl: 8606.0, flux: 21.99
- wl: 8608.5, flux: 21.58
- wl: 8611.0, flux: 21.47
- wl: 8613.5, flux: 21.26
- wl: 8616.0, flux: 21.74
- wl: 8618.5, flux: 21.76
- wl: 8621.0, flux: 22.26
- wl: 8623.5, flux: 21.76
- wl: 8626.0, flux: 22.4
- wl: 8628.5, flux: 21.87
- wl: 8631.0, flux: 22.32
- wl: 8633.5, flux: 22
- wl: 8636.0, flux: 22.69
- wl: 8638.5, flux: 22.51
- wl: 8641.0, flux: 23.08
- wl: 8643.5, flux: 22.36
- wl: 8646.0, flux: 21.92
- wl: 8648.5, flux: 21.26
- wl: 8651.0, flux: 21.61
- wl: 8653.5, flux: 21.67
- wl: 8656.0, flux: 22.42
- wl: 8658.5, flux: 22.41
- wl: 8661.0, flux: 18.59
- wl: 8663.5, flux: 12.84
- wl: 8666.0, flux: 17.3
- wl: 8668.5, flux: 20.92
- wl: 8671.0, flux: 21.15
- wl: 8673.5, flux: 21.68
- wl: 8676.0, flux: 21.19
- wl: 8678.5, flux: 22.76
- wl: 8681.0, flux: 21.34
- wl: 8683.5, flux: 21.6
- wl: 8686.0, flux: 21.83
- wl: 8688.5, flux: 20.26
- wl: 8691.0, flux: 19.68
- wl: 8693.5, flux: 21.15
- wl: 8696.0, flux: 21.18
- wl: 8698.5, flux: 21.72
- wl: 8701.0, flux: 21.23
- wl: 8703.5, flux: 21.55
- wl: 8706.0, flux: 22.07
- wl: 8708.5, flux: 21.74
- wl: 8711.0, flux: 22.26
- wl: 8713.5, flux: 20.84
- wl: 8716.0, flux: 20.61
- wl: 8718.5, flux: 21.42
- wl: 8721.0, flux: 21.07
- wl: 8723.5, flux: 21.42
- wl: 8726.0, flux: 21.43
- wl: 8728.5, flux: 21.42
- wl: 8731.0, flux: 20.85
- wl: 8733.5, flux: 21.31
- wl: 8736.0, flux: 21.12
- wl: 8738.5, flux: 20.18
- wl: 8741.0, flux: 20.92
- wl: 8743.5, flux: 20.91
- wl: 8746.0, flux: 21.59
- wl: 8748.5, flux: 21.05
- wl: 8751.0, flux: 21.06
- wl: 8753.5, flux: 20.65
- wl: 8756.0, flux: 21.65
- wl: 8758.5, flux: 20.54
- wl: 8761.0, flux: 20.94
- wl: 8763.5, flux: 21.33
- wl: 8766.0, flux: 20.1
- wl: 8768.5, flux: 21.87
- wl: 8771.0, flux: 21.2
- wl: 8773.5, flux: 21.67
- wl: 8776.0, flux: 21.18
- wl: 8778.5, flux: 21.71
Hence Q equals 2.5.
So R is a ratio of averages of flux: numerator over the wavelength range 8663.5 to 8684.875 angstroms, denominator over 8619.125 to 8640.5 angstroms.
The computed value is 0.92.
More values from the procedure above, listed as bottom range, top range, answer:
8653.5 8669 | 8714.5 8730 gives 1.11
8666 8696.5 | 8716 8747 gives 1.00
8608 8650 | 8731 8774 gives 0.96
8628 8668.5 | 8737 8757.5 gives 1.00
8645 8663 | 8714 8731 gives 1.01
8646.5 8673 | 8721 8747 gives 1.05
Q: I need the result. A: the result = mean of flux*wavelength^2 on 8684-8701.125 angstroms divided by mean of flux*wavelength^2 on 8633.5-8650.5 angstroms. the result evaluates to 0.96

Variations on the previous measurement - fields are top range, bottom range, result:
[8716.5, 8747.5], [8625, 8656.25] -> 0.97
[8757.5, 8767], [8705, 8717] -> 0.98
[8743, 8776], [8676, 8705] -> 1.01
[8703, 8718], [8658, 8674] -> 1.14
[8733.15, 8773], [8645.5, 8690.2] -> 1.04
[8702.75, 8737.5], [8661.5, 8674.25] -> 1.16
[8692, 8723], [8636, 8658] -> 0.98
